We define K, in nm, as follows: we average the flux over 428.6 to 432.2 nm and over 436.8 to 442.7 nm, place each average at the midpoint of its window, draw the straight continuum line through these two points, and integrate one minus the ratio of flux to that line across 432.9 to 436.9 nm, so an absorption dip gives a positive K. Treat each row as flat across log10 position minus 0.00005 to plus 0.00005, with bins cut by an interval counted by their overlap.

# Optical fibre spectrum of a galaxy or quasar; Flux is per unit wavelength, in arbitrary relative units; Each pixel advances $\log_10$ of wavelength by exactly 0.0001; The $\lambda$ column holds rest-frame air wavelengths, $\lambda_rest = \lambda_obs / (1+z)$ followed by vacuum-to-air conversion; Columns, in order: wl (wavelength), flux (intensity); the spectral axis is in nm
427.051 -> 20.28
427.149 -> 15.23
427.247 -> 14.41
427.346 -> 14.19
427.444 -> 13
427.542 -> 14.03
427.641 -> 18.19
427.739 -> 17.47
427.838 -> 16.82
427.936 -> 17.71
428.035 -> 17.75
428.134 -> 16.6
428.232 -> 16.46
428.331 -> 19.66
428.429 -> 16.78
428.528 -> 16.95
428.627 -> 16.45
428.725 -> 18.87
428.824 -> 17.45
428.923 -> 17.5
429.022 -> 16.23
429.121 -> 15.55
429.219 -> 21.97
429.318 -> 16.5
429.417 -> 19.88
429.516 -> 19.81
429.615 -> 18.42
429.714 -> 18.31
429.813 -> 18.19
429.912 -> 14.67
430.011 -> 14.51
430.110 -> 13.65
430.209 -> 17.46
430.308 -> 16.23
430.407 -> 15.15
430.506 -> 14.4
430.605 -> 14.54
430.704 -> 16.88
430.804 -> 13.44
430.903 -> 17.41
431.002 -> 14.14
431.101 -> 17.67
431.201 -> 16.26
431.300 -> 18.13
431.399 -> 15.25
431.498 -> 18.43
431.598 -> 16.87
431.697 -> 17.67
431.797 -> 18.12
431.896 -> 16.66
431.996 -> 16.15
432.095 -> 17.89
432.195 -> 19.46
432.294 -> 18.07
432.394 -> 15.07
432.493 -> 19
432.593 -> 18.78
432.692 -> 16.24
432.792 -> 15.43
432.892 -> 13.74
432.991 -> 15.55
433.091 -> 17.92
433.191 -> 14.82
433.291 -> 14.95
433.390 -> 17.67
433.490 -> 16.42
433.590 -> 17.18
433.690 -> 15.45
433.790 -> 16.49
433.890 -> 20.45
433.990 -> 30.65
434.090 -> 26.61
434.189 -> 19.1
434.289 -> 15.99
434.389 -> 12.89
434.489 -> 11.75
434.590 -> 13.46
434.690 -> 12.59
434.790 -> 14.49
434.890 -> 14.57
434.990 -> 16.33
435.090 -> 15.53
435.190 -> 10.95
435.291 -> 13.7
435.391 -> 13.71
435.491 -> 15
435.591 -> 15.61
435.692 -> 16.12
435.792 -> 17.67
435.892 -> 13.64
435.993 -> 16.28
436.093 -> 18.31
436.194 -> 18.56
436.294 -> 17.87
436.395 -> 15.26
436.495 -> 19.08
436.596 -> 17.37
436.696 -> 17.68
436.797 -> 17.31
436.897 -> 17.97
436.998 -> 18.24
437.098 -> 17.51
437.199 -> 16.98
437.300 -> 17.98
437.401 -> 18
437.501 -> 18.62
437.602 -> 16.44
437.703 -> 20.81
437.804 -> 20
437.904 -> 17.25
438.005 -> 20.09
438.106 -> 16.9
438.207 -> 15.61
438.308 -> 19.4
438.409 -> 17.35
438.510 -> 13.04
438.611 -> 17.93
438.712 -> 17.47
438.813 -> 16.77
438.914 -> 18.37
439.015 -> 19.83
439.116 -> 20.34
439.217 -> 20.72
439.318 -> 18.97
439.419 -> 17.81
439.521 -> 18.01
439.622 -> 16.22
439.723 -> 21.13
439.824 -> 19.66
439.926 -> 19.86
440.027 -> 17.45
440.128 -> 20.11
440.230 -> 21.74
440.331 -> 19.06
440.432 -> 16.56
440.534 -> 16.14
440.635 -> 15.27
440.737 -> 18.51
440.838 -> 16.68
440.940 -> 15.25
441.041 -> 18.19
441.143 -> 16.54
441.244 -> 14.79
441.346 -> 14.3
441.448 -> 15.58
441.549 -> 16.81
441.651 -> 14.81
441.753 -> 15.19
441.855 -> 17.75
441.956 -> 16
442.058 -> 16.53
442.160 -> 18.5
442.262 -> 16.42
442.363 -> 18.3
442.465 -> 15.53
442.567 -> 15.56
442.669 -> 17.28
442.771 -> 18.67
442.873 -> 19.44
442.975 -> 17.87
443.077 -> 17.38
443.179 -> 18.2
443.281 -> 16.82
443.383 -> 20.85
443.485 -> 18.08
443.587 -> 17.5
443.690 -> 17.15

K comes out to 0.162 nm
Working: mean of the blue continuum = 16.9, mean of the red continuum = 17.6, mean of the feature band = 16.5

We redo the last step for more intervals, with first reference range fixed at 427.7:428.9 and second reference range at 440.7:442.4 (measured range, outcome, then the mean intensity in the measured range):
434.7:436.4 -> 0.145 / 15.4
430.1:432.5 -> 0.087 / 16.6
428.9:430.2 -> 0.000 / 17.3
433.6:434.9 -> -0.028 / 17.3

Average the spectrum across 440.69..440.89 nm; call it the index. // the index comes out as 17.6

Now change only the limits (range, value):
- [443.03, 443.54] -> 18.3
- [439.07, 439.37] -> 20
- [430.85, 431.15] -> 16.4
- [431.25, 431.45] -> 16.8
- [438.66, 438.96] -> 17.5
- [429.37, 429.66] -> 19.4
